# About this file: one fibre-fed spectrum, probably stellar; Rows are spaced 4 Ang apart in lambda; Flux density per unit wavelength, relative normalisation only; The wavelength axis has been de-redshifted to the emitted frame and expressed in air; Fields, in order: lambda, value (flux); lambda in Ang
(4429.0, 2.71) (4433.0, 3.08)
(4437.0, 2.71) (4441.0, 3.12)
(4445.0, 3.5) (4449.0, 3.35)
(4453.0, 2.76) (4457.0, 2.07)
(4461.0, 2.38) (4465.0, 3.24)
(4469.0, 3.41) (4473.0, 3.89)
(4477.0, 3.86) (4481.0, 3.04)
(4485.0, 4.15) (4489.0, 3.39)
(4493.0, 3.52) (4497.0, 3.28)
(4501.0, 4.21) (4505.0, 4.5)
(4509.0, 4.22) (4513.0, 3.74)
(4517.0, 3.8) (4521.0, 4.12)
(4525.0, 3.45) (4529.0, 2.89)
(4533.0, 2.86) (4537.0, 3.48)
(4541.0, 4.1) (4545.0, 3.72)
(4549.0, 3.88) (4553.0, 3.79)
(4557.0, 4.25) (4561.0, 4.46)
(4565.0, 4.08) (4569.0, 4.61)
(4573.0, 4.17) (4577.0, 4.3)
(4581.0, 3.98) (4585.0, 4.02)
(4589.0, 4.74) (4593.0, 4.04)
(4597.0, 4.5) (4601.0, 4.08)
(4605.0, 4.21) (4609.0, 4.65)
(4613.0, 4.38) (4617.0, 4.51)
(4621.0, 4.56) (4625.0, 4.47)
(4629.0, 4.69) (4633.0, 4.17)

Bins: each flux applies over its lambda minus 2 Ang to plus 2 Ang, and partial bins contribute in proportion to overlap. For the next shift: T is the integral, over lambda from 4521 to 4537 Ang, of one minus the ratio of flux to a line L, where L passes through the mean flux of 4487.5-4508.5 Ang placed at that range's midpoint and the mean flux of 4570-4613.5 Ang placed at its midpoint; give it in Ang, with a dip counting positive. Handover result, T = 2.9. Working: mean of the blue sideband 3.82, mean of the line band 3.25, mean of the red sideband 4.28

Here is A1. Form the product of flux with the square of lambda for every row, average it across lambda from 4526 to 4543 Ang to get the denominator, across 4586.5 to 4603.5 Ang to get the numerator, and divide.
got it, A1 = 1.33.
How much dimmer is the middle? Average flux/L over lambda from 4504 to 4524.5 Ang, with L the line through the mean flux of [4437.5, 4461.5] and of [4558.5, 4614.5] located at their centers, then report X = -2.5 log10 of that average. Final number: -0.132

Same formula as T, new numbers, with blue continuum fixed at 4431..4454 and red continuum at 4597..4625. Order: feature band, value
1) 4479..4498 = -0.15 Ang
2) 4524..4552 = 2.57 Ang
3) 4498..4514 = -2.43 Ang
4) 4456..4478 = 0.95 Ang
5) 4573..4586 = 0.15 Ang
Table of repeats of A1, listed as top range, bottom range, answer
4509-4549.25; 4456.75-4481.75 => 1.16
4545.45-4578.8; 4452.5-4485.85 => 1.36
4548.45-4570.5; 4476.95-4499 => 1.23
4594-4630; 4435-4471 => 1.61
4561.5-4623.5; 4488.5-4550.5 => 1.21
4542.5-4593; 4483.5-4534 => 1.15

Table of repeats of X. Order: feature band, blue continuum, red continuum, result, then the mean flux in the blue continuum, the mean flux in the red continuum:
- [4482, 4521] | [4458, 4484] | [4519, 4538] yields -0.16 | 3.29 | 3.35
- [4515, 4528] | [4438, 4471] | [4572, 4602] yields -0.03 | 2.97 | 4.24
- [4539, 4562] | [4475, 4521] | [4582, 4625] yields 0.02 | 3.81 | 4.36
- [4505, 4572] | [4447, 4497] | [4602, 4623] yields -0.01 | 3.26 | 4.44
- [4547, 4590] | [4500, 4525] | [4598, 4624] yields 0.01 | 4.04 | 4.4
